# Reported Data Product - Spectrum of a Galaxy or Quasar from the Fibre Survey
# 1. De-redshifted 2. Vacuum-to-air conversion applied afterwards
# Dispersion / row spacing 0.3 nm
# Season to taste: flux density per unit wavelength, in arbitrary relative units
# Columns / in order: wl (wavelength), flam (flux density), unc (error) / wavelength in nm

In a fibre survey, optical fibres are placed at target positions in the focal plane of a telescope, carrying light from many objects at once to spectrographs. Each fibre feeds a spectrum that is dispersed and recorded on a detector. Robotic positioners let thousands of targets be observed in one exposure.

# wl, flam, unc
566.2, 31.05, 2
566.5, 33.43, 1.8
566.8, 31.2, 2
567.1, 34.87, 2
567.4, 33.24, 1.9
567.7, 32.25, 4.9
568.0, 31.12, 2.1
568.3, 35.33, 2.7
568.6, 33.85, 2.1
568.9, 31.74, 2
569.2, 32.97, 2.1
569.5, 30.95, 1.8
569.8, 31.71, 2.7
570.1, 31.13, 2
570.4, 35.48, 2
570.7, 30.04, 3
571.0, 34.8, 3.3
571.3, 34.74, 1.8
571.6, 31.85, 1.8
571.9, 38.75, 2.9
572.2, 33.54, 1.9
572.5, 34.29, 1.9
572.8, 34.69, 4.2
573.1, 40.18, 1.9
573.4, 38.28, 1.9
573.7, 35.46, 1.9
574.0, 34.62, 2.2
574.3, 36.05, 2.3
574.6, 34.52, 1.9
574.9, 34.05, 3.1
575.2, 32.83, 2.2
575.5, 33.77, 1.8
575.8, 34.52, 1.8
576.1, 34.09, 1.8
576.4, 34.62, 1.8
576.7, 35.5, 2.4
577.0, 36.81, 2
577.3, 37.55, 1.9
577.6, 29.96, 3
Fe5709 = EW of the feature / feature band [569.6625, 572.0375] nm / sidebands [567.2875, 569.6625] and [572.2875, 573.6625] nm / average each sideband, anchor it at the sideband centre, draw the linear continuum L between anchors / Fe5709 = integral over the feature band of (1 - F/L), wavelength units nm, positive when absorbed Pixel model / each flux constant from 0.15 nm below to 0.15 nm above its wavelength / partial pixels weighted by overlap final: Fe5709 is 0.083 nm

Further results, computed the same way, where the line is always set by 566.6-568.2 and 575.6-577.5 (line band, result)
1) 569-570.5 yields 0.046 nm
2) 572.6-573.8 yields -0.096 nm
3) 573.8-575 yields -0.006 nm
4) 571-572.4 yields -0.033 nm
